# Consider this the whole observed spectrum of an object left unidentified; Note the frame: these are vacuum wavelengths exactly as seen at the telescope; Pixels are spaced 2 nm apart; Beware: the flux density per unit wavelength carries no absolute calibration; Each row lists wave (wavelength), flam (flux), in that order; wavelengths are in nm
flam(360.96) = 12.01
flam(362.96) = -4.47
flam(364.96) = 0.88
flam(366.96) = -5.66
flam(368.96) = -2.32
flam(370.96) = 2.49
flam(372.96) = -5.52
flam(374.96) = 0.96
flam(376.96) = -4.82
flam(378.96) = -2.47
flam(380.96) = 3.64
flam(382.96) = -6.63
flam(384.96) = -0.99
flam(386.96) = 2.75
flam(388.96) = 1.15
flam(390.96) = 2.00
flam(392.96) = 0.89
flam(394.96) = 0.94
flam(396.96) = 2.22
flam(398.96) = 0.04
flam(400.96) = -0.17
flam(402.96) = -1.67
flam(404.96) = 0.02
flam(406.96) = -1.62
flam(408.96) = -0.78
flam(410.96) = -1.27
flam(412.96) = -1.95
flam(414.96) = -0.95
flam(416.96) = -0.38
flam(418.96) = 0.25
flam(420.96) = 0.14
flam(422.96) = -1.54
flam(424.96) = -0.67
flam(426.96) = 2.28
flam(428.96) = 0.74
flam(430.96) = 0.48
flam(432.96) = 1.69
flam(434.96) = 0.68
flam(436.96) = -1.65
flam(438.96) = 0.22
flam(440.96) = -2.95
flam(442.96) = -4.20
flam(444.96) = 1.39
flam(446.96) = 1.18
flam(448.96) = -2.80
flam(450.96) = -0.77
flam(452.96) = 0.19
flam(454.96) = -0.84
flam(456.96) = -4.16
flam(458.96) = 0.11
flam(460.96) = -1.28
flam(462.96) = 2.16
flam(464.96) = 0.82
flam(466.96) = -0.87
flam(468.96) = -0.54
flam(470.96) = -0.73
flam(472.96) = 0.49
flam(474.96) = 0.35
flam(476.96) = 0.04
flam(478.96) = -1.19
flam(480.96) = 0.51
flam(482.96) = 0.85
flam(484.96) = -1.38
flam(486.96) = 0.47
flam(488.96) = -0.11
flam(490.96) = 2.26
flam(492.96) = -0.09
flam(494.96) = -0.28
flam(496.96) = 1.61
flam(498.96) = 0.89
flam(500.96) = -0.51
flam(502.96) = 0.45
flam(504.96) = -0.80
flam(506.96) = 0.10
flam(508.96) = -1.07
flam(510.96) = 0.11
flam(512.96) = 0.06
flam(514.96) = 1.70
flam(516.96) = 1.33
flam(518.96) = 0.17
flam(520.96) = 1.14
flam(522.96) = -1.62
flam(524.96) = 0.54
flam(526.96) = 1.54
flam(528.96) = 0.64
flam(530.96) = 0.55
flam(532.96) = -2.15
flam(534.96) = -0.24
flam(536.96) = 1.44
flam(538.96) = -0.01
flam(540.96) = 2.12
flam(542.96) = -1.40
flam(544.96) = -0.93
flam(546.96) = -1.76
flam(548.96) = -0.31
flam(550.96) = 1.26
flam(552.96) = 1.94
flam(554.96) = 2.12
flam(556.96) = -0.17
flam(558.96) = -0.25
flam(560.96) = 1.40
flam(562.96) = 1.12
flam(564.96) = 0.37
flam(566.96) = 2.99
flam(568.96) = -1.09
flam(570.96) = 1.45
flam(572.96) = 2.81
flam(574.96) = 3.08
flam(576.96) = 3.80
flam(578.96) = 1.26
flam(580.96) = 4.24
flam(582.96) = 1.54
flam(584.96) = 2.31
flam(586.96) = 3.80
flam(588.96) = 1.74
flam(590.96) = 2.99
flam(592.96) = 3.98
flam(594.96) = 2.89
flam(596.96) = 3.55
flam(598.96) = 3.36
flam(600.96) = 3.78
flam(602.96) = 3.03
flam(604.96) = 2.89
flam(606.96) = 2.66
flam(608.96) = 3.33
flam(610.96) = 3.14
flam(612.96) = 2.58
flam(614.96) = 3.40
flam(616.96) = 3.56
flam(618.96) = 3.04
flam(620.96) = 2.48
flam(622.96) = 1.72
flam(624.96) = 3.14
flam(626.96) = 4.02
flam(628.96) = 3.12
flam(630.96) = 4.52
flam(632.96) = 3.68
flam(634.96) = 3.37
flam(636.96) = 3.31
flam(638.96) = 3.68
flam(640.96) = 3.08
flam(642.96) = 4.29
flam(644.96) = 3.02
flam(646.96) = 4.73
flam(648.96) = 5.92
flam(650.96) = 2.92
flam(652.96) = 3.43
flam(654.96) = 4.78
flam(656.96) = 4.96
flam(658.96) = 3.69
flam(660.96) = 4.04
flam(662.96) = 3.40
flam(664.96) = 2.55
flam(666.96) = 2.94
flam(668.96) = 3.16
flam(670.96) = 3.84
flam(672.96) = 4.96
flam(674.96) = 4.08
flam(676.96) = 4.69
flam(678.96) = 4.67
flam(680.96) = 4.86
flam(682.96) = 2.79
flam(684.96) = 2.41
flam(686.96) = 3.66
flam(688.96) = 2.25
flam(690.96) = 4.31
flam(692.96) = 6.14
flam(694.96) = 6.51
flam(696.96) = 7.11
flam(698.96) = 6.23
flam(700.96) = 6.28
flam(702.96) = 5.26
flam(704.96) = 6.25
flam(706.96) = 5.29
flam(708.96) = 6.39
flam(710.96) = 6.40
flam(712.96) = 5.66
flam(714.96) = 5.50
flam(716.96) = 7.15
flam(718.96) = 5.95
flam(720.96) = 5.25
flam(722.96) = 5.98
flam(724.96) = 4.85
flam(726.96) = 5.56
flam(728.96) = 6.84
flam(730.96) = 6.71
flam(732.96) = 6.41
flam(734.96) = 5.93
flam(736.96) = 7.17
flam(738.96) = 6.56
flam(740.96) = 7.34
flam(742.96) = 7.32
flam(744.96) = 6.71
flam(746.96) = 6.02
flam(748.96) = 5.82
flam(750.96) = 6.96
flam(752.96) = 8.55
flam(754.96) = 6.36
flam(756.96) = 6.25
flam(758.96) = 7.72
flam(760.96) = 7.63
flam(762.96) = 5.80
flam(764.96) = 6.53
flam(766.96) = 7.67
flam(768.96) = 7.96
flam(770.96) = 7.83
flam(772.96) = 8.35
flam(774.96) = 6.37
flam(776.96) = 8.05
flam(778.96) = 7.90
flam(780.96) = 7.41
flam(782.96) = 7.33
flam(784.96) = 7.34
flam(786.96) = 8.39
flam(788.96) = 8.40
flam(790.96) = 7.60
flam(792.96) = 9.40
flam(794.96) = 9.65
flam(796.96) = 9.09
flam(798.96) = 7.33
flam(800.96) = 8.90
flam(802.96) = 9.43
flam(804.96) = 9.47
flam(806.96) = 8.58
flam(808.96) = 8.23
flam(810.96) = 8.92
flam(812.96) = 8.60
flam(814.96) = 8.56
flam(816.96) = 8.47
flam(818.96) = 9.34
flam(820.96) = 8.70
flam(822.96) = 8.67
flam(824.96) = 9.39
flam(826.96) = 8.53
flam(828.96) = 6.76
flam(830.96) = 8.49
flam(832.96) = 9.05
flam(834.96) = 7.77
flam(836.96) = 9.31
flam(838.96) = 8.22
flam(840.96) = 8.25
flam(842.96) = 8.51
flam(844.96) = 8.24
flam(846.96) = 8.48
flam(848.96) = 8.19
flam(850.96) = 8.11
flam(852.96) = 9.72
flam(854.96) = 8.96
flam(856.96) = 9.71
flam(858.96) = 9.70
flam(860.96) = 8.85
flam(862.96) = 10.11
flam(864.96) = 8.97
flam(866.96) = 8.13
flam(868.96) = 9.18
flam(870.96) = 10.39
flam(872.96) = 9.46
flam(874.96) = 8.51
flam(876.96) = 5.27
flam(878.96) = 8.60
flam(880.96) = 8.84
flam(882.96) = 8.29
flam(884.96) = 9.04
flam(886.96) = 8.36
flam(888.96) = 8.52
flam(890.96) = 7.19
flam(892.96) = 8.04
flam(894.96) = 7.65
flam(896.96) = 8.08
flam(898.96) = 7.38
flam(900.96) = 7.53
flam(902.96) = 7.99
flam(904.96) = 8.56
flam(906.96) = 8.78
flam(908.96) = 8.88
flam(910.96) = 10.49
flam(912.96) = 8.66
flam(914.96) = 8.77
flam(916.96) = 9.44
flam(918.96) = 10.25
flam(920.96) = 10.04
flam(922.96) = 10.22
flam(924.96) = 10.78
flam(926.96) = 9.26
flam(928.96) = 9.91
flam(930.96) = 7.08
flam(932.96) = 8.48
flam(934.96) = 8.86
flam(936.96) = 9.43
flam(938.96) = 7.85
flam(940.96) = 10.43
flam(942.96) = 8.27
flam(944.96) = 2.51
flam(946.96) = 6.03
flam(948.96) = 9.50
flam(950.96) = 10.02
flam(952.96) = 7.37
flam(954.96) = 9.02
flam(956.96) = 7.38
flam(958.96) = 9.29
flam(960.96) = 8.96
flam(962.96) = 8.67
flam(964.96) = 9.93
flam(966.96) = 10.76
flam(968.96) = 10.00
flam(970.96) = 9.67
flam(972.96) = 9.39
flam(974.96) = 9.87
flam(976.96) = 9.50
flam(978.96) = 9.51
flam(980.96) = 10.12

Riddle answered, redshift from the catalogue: 0.738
